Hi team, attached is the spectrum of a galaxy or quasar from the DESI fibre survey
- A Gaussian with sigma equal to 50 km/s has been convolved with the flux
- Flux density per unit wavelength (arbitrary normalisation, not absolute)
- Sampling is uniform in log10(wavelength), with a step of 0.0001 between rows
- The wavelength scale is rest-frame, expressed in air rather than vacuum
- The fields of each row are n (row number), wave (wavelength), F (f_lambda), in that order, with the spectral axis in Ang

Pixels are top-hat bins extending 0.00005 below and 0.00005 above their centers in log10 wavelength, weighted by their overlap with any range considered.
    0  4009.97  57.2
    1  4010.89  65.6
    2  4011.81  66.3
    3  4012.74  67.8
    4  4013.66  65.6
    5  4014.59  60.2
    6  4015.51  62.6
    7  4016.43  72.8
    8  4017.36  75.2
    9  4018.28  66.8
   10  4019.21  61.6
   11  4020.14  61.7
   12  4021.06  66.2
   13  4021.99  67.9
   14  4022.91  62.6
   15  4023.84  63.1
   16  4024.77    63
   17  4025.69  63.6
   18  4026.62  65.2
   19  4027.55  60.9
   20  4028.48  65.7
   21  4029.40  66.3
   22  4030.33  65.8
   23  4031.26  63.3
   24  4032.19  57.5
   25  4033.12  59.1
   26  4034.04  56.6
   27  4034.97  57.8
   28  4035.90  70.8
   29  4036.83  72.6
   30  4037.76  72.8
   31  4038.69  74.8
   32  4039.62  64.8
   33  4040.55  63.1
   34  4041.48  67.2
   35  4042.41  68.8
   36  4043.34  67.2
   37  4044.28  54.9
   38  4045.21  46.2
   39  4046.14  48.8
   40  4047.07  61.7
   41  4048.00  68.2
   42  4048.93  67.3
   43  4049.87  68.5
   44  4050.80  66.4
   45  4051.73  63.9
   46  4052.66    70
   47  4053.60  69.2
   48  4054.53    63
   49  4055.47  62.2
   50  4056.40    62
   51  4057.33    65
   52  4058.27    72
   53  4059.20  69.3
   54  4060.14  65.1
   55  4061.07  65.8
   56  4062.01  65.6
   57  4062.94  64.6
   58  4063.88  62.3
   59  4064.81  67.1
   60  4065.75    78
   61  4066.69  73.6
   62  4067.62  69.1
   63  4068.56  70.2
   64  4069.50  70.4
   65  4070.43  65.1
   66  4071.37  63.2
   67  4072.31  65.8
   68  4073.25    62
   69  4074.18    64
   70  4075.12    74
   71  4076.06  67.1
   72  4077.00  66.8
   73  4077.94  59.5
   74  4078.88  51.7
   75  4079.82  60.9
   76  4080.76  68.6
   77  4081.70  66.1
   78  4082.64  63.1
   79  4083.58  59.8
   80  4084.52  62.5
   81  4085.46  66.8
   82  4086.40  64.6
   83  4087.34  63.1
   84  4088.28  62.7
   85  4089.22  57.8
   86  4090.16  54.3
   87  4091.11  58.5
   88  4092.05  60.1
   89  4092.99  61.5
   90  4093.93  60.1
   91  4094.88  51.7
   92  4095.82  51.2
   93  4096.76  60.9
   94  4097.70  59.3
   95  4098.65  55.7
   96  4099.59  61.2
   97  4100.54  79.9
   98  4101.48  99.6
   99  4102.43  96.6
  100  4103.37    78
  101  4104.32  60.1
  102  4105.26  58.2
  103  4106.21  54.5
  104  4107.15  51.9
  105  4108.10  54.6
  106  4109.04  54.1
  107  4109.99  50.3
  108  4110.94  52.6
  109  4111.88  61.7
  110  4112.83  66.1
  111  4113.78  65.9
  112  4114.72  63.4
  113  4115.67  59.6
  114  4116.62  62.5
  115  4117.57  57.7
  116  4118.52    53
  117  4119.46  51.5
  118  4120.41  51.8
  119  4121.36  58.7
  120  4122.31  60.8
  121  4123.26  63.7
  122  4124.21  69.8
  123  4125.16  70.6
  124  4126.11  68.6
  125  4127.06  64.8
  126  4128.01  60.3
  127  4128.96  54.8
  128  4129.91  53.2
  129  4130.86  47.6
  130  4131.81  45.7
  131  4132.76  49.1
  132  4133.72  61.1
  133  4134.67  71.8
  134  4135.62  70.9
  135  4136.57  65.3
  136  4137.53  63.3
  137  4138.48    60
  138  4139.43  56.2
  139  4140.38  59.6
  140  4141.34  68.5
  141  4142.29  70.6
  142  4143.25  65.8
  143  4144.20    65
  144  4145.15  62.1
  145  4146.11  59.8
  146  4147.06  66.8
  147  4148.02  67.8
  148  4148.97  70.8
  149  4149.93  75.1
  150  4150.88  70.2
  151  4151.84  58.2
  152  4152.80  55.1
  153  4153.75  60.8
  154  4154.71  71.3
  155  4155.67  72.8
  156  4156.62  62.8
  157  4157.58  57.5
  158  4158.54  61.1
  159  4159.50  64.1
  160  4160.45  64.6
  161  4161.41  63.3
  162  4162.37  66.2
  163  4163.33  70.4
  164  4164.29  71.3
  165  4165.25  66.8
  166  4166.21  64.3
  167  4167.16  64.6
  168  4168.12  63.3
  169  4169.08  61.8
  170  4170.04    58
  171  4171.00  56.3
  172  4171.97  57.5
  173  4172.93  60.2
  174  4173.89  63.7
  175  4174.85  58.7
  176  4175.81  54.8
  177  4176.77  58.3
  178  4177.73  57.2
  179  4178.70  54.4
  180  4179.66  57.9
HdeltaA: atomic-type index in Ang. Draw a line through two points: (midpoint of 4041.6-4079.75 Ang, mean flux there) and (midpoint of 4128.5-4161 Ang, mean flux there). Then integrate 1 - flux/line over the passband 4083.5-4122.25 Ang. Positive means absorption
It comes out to 1.5 Ang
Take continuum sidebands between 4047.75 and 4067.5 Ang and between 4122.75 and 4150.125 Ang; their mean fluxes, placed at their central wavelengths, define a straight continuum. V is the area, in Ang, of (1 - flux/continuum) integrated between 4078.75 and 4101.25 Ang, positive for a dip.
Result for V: 1.4 Ang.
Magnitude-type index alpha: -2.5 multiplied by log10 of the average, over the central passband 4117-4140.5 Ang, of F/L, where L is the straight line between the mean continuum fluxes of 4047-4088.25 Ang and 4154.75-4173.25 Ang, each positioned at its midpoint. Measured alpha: 0.09 mag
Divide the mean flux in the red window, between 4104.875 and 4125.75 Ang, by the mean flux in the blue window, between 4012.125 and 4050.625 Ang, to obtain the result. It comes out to 0.9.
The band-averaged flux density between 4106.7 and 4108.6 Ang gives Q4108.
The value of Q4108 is 53.3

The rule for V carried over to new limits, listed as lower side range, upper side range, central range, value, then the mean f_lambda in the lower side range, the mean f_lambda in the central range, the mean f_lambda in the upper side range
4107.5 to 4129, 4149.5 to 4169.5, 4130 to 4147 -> 0.3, 59.9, 61.3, 65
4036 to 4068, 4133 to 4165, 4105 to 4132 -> 2.9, 66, 58.3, 65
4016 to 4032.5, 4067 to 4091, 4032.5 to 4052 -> 0.2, 65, 63.8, 63.9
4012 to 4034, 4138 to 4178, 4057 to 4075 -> -0.9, 64.4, 67.4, 63.5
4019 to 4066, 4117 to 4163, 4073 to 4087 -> 0.0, 64.6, 63.9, 62.3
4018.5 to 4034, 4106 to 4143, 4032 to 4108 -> -3.6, 63.2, 64.6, 59.7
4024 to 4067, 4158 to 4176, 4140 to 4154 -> -0.5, 64.9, 65.2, 62.8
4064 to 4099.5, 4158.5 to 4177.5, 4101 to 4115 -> -0.4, 63.1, 64.6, 62.4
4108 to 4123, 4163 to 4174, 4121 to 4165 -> -2.1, 57.9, 63.5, 63.1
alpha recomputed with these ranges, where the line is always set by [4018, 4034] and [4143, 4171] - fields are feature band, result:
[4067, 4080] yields -0.02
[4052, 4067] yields -0.06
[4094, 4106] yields -0.05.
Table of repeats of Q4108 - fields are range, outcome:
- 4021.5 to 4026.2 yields 64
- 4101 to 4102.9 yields 98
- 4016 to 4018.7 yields 71.7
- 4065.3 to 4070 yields 72.2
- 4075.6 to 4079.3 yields 61.3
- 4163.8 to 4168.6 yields 66.1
